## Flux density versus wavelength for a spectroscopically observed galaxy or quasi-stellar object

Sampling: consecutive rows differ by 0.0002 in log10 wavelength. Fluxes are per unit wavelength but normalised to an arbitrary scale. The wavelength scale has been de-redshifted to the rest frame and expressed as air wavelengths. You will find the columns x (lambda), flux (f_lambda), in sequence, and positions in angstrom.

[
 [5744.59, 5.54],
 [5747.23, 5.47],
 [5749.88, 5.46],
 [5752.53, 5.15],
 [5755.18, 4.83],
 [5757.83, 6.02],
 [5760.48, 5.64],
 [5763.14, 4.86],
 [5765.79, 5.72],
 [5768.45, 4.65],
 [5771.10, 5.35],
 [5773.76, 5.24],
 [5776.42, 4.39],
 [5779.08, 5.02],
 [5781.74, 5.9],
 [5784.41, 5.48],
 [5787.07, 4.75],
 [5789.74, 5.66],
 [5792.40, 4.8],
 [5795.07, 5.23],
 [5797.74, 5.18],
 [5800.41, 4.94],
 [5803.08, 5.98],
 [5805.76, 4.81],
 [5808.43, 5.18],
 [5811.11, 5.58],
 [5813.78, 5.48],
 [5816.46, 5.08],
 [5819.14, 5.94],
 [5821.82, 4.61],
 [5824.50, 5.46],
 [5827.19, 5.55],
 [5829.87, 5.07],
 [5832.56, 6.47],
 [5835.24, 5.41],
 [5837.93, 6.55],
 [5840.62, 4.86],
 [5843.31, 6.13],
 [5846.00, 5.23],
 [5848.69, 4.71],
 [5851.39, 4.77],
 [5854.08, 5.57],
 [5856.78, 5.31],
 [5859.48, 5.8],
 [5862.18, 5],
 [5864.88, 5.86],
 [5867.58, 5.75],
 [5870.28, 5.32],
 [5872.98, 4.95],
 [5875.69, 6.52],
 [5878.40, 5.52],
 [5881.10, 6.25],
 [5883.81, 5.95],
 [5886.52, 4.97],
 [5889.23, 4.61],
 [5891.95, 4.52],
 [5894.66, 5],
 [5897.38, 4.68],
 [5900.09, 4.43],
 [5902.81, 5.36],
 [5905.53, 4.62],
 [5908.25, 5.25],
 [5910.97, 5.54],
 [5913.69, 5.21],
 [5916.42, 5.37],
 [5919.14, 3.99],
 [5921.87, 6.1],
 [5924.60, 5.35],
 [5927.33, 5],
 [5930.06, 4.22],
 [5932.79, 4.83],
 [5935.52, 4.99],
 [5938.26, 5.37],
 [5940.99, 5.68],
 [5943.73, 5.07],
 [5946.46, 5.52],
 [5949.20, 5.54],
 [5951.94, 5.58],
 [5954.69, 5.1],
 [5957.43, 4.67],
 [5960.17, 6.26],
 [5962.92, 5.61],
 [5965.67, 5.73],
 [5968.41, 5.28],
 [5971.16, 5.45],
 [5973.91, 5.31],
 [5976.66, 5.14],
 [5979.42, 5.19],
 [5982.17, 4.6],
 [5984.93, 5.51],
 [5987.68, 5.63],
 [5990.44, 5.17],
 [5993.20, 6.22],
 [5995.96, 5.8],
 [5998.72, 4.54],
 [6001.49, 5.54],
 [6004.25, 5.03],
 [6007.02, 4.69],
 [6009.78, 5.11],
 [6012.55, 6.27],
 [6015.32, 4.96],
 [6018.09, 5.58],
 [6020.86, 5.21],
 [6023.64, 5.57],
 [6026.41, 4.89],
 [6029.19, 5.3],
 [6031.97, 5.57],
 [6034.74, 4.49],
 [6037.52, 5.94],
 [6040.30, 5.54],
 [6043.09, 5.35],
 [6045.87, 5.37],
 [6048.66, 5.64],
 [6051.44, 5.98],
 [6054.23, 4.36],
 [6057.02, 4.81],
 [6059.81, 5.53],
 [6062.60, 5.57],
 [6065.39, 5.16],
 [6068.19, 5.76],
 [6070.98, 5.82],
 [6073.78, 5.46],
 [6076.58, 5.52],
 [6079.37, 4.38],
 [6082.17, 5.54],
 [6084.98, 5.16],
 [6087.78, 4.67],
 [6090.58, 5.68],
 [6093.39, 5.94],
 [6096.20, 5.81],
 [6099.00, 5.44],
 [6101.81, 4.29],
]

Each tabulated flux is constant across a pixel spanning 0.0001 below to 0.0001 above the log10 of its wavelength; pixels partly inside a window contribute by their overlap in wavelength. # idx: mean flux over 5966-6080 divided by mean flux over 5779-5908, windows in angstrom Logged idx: 1.00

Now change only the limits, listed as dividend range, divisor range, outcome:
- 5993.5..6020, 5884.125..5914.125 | 1.07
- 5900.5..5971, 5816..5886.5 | 0.95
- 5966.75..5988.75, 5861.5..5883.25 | 0.93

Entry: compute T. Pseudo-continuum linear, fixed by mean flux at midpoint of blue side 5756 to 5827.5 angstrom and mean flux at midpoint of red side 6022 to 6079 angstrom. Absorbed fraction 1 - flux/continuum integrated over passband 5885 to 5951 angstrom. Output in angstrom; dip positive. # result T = 3.2 angstrom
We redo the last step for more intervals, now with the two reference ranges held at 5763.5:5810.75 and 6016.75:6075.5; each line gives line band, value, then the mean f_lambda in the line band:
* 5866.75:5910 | 0.3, 5.23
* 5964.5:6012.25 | 0.2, 5.31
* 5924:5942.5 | 0.9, 5.05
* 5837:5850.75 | -0.5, 5.43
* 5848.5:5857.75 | 0.2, 5.13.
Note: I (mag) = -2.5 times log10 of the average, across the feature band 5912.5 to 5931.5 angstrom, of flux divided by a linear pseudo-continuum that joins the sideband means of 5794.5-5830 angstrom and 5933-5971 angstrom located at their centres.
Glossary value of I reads 0.07 mag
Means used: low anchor 5.3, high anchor 5.4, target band 5.03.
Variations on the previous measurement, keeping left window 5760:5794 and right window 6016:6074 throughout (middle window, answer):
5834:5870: -0.045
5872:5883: -0.117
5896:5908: 0.097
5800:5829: -0.027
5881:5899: 0.044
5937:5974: -0.029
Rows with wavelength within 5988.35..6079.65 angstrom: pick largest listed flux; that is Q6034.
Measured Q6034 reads 6.27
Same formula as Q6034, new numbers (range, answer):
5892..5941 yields 6.1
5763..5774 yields 5.72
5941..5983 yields 6.26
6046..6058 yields 5.98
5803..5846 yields 6.55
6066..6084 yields 5.82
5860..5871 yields 5.86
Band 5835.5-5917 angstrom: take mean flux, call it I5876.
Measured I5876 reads 5.32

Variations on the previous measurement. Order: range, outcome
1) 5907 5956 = 5.21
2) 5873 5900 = 5.27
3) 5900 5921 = 5.03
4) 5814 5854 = 5.42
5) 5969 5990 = 5.26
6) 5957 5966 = 5.64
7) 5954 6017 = 5.34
